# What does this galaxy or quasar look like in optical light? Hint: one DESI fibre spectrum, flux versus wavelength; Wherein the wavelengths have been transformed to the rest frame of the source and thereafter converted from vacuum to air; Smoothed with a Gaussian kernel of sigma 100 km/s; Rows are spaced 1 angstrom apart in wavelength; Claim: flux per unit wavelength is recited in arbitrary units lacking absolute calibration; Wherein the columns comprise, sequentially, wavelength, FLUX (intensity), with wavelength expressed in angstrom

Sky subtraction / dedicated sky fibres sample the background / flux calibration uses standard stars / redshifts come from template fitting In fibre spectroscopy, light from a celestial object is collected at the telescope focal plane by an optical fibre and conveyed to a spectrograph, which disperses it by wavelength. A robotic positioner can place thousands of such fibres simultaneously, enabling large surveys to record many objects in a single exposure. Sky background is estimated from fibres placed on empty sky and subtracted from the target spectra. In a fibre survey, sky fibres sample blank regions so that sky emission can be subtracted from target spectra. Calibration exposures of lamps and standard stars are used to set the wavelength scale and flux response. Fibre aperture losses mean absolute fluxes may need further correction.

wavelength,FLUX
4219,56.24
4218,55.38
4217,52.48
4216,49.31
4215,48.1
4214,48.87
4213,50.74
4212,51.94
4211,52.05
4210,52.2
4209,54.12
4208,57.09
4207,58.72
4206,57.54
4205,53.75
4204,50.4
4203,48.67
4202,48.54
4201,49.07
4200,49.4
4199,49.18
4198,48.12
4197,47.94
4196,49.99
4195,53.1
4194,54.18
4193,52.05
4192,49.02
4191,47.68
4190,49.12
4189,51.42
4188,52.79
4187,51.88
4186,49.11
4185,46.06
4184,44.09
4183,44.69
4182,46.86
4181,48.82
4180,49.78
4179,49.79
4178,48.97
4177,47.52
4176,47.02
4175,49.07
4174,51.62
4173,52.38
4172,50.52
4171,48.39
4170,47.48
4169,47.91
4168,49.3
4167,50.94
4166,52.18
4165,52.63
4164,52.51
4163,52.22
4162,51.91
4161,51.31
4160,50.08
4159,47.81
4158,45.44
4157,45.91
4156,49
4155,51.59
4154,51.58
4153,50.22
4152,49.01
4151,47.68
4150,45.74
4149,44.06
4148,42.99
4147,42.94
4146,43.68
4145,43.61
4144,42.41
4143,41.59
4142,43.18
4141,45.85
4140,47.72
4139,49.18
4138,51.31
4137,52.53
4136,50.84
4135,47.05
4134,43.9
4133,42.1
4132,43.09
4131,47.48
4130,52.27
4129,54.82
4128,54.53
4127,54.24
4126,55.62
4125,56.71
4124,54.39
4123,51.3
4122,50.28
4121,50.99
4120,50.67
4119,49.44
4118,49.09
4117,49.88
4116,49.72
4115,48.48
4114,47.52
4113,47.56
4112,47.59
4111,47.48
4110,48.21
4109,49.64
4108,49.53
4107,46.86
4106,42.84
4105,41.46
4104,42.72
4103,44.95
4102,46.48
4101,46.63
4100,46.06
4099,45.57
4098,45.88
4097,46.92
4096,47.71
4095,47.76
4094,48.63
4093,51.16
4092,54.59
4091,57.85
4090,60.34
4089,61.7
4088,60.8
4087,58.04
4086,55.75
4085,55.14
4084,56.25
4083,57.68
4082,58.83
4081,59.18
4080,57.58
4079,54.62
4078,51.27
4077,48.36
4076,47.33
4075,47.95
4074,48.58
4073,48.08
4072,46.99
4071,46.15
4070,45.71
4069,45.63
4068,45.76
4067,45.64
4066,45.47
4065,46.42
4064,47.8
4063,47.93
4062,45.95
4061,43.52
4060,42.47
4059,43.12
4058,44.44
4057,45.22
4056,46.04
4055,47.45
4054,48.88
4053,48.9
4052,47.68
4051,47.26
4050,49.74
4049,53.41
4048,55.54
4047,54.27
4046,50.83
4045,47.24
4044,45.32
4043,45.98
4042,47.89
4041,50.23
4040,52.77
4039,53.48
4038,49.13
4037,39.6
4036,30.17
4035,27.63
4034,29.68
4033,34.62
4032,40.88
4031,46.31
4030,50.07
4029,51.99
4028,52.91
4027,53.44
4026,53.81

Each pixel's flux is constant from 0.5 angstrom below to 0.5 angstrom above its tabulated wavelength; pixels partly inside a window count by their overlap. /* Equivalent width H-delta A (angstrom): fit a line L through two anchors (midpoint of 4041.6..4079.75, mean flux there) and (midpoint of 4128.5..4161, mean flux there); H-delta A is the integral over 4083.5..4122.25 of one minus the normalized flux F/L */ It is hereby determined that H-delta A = -2.1 angstrom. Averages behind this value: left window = 47.7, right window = 47.1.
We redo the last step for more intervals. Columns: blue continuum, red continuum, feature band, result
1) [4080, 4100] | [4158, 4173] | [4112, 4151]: 2.7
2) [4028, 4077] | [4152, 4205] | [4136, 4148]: 0.7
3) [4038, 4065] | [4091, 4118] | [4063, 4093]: -2.7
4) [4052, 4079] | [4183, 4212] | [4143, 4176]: 0.8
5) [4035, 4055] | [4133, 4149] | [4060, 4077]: 0.3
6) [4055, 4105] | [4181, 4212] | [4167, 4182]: 0.4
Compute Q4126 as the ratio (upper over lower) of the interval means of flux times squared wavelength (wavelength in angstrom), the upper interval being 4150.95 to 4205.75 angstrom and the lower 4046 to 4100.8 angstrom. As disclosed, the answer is 1.0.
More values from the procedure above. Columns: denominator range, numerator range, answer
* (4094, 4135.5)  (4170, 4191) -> 1.04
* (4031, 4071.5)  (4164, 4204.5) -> 1.16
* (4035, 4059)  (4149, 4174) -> 1.11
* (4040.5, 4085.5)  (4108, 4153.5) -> 1.02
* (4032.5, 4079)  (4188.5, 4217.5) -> 1.19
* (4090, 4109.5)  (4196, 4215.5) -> 1.13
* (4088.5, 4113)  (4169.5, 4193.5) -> 1.05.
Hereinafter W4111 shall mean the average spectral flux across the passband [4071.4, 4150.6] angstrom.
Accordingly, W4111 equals 49.6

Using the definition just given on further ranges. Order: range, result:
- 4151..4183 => 49.6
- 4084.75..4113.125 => 49.8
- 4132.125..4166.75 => 47.7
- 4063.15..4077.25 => 46.8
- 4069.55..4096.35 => 53.2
